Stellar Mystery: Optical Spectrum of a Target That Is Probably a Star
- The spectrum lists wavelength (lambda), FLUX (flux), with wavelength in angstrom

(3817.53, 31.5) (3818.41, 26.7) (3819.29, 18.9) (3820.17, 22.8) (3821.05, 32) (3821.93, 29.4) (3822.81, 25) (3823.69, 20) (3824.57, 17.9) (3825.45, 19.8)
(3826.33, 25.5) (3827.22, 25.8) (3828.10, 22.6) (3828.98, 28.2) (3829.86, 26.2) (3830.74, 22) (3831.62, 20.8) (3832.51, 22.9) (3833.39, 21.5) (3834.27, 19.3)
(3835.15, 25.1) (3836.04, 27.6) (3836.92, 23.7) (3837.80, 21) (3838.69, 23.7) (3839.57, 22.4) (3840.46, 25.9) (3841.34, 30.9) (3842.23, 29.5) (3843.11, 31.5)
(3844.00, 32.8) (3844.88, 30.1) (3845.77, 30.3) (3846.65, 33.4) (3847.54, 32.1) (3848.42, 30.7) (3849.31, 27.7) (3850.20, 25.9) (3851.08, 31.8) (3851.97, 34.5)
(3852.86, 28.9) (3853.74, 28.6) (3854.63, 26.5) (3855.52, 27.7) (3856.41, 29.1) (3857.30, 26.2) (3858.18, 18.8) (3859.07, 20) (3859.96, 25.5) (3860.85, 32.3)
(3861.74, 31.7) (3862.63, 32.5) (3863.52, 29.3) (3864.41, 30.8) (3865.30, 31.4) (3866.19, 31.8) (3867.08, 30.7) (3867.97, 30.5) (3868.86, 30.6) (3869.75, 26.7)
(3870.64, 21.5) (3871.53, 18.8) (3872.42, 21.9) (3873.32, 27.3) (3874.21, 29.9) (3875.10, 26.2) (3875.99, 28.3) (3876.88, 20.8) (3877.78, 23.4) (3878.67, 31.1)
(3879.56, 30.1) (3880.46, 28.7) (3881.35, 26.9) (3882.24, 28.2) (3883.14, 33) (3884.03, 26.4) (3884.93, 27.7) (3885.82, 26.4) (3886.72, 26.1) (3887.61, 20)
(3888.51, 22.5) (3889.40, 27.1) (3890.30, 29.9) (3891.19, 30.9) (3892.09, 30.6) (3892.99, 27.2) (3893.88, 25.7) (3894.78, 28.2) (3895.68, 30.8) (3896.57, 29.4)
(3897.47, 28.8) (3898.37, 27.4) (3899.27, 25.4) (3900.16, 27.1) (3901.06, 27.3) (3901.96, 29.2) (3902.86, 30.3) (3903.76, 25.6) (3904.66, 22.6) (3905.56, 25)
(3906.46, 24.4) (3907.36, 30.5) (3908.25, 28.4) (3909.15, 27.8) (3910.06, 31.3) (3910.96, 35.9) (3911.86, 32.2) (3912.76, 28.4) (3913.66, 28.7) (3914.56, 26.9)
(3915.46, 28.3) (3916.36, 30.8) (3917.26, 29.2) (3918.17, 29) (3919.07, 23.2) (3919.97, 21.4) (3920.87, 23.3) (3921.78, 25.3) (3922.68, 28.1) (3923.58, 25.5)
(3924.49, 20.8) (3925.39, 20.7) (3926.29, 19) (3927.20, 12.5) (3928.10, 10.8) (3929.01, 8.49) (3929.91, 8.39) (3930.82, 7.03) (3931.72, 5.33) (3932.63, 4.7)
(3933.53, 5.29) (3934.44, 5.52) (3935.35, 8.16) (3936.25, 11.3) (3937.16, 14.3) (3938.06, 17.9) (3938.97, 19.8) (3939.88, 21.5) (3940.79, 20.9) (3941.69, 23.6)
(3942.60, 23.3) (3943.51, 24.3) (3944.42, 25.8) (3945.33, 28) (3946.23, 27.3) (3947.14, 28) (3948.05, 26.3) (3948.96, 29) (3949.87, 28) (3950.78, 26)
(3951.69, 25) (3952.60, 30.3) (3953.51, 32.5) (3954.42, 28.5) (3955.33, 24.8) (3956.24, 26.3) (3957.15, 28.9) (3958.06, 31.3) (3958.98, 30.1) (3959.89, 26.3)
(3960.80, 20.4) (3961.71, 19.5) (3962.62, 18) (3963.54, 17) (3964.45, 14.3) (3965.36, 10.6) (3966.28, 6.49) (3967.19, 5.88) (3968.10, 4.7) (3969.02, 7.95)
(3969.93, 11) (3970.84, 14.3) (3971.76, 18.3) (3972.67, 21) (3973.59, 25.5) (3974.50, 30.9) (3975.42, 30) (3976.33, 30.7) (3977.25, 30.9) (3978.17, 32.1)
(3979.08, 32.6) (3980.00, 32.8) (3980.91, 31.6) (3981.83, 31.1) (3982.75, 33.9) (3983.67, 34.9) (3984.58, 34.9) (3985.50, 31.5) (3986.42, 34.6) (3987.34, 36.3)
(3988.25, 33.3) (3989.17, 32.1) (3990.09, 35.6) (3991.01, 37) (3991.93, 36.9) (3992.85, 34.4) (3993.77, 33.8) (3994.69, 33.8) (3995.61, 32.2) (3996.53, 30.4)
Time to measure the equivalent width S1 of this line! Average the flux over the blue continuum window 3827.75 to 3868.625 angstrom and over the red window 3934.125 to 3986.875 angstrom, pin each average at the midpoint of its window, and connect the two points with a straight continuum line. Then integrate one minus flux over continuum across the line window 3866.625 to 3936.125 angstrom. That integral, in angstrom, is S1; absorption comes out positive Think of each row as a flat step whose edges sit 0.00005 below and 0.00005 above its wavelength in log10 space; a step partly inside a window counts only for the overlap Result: 3.6 angstrom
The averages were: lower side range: 27.6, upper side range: 23.5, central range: 24.4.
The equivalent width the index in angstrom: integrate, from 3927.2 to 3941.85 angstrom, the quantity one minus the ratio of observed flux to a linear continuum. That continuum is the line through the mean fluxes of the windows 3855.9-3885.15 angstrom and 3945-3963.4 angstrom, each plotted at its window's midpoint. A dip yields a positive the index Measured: 8.2 angstrom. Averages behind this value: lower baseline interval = 27.5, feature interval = 11.9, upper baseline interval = 26.5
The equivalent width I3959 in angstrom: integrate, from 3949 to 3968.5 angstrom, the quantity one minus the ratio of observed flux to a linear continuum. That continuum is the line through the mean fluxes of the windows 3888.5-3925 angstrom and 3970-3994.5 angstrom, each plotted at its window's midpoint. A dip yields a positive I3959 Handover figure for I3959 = 5.2 angstrom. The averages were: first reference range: 27.6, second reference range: 30.9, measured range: 21.9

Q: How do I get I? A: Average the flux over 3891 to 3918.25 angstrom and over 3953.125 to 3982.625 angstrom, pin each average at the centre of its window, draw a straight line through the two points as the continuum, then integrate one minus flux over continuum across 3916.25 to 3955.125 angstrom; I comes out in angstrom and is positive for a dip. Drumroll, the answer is 7.6 angstrom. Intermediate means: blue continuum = 28.5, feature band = 20.5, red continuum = 22.8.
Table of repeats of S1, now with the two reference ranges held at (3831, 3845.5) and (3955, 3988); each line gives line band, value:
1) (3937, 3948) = 0.6 angstrom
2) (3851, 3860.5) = -0.6 angstrom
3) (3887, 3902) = -1.5 angstrom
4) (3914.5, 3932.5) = 3.6 angstrom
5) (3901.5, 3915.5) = -2.0 angstrom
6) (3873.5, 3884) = -1.1 angstrom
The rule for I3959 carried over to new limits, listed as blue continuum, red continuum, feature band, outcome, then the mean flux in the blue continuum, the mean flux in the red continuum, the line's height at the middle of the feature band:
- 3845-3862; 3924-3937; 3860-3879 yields -2.3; 28.5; 10.7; 24.8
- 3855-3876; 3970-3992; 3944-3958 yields 0.9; 27.5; 30.5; 29.7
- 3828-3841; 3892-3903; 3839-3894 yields -4.6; 23.6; 28.1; 25.9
